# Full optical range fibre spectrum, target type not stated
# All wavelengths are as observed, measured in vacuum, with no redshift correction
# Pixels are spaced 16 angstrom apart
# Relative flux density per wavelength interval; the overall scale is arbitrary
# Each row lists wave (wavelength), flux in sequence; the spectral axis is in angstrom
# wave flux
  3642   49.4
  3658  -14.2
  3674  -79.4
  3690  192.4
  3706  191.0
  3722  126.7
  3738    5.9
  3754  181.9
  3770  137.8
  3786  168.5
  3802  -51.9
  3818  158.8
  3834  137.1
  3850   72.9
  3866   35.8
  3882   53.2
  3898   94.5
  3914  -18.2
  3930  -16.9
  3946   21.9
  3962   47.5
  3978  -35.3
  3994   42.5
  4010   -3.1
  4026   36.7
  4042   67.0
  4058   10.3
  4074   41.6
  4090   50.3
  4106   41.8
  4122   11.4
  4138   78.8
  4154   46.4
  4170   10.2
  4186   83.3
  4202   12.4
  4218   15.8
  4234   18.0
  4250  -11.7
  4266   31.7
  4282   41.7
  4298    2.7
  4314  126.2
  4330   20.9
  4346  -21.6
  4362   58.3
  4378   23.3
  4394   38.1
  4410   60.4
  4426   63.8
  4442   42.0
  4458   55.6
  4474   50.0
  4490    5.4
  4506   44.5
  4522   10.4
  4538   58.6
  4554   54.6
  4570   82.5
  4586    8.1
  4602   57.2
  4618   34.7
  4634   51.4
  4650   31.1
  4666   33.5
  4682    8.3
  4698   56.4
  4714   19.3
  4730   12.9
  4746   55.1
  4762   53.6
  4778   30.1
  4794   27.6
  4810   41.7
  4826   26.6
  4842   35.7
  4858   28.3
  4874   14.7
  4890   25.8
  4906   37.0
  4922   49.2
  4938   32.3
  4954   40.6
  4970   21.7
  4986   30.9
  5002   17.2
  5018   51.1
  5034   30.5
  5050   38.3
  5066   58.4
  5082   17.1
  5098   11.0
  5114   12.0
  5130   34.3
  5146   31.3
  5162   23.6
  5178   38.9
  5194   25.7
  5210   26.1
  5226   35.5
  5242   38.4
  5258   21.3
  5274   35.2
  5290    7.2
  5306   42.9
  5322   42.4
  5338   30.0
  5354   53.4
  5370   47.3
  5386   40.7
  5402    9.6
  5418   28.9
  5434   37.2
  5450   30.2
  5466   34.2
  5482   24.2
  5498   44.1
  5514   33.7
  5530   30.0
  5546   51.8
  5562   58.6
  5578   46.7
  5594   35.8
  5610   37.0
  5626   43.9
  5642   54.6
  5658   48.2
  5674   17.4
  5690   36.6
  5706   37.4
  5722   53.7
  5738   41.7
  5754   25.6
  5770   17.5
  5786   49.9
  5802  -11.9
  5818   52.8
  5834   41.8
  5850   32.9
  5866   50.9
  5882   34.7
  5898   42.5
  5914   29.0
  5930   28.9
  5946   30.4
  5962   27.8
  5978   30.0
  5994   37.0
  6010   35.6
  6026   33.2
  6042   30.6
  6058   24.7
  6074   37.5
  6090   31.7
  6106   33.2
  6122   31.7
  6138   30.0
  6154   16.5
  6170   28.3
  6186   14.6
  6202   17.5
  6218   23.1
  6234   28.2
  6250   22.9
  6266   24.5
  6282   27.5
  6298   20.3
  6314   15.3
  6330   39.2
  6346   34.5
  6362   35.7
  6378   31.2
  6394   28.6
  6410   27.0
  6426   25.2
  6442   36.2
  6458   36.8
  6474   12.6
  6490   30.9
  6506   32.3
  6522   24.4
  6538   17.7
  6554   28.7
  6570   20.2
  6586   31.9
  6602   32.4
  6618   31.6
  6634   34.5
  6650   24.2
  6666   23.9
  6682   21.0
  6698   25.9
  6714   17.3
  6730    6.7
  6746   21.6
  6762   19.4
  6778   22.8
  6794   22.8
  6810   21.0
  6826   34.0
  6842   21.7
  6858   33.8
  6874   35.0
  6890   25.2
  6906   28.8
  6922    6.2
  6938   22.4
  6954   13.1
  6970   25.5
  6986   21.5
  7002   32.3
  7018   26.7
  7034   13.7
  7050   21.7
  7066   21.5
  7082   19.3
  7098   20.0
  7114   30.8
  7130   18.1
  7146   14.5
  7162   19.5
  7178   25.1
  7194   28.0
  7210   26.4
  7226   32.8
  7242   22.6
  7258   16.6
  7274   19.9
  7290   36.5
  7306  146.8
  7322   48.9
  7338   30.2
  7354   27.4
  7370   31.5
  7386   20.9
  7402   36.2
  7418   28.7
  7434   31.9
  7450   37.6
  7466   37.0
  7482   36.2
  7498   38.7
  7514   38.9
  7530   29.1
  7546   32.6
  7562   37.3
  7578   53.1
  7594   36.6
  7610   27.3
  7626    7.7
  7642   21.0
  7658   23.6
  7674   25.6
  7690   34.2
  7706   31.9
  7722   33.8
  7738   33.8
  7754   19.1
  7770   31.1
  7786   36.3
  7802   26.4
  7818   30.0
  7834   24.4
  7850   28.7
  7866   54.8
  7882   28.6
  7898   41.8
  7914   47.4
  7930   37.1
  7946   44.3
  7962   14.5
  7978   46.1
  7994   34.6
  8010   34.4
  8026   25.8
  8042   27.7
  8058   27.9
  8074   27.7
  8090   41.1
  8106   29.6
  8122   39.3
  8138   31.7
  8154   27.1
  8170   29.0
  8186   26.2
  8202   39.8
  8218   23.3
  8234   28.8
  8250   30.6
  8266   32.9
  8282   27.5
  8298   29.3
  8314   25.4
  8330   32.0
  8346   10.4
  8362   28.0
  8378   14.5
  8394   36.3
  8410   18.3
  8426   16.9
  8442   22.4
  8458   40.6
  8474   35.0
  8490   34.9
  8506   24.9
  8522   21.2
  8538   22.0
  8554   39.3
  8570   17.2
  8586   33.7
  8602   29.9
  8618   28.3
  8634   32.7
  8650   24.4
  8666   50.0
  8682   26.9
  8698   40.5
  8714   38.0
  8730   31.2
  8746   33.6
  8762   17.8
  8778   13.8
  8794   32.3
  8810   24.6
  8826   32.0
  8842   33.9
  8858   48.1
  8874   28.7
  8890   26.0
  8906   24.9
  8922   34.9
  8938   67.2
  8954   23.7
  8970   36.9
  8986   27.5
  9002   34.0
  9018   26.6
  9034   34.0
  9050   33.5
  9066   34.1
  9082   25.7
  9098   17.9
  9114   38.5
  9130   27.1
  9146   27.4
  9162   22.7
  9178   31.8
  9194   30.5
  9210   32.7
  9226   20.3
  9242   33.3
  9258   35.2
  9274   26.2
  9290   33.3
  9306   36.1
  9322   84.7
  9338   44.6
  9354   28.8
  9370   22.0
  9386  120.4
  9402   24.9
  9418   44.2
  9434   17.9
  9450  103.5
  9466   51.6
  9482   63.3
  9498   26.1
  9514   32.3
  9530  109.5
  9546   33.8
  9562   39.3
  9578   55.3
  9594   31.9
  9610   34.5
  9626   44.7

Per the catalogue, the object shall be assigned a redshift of 0.96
